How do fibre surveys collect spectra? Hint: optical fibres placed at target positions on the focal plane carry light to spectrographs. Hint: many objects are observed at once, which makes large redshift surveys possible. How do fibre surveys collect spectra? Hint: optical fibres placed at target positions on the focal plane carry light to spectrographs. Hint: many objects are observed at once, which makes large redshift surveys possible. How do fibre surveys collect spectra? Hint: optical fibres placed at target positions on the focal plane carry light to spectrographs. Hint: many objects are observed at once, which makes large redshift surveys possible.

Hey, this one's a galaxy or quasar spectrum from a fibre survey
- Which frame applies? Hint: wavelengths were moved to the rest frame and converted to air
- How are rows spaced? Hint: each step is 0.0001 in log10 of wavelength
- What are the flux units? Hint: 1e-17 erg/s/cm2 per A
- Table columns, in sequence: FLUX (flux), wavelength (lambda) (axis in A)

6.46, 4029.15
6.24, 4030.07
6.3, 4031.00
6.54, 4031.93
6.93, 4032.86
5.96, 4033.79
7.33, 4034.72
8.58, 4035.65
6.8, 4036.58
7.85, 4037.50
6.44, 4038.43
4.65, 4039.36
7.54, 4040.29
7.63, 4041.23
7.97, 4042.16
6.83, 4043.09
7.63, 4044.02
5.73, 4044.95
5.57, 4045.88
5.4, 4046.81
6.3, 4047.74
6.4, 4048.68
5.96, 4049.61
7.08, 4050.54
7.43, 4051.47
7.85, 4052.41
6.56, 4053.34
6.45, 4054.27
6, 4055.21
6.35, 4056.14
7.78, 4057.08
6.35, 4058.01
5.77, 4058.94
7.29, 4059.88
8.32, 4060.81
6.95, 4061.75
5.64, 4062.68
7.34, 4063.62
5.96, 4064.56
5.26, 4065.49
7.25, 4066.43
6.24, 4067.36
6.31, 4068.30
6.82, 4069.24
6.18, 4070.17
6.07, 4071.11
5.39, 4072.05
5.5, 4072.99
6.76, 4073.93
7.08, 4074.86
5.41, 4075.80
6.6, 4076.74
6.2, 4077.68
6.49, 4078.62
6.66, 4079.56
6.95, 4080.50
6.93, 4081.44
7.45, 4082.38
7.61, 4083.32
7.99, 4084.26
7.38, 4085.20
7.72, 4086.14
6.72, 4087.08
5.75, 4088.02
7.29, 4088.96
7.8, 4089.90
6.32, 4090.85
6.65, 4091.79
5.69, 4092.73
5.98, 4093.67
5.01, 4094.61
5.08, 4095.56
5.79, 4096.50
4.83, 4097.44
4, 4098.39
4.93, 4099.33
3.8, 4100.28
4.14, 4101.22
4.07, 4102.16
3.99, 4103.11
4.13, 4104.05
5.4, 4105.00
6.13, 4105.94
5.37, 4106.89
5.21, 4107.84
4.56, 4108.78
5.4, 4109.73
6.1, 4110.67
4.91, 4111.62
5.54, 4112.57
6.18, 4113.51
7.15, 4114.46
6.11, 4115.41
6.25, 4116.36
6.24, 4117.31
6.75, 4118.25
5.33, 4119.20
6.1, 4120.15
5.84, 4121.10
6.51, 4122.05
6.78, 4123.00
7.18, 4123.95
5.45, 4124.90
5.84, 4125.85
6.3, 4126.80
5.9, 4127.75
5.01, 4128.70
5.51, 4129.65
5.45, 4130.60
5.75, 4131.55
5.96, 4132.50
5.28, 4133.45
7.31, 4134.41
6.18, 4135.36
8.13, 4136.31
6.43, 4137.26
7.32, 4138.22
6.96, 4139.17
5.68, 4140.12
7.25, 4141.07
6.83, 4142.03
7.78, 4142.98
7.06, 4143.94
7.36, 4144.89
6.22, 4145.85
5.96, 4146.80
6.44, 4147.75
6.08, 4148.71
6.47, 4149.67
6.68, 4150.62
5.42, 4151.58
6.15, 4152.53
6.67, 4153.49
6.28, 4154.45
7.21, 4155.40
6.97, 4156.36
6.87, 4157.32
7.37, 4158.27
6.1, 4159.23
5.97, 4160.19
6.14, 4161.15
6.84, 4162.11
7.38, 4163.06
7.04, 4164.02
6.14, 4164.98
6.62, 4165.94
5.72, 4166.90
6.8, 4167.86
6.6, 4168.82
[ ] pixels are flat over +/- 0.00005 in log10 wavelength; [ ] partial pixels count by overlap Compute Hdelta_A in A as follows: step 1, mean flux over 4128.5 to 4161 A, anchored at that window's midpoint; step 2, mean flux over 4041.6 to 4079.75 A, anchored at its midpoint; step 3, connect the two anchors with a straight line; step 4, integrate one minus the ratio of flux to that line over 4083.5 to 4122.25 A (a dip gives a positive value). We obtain 4.4 A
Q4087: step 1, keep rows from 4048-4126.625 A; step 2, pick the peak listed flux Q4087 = 8.32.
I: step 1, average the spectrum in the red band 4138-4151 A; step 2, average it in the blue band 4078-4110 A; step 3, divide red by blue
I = 1.1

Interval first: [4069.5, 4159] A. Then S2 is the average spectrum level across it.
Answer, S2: 6.16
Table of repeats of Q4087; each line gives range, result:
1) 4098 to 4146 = 8.13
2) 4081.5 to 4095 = 7.99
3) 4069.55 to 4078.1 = 7.08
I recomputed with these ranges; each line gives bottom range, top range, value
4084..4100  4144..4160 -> 1.07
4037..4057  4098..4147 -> 0.89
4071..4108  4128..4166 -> 1.09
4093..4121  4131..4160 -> 1.24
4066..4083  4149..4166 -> 1.02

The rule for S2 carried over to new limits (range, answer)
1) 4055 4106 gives 6.17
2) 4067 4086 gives 6.62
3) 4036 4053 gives 6.74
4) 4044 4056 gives 6.45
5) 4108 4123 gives 5.94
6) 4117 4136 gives 6.05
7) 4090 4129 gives 5.58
